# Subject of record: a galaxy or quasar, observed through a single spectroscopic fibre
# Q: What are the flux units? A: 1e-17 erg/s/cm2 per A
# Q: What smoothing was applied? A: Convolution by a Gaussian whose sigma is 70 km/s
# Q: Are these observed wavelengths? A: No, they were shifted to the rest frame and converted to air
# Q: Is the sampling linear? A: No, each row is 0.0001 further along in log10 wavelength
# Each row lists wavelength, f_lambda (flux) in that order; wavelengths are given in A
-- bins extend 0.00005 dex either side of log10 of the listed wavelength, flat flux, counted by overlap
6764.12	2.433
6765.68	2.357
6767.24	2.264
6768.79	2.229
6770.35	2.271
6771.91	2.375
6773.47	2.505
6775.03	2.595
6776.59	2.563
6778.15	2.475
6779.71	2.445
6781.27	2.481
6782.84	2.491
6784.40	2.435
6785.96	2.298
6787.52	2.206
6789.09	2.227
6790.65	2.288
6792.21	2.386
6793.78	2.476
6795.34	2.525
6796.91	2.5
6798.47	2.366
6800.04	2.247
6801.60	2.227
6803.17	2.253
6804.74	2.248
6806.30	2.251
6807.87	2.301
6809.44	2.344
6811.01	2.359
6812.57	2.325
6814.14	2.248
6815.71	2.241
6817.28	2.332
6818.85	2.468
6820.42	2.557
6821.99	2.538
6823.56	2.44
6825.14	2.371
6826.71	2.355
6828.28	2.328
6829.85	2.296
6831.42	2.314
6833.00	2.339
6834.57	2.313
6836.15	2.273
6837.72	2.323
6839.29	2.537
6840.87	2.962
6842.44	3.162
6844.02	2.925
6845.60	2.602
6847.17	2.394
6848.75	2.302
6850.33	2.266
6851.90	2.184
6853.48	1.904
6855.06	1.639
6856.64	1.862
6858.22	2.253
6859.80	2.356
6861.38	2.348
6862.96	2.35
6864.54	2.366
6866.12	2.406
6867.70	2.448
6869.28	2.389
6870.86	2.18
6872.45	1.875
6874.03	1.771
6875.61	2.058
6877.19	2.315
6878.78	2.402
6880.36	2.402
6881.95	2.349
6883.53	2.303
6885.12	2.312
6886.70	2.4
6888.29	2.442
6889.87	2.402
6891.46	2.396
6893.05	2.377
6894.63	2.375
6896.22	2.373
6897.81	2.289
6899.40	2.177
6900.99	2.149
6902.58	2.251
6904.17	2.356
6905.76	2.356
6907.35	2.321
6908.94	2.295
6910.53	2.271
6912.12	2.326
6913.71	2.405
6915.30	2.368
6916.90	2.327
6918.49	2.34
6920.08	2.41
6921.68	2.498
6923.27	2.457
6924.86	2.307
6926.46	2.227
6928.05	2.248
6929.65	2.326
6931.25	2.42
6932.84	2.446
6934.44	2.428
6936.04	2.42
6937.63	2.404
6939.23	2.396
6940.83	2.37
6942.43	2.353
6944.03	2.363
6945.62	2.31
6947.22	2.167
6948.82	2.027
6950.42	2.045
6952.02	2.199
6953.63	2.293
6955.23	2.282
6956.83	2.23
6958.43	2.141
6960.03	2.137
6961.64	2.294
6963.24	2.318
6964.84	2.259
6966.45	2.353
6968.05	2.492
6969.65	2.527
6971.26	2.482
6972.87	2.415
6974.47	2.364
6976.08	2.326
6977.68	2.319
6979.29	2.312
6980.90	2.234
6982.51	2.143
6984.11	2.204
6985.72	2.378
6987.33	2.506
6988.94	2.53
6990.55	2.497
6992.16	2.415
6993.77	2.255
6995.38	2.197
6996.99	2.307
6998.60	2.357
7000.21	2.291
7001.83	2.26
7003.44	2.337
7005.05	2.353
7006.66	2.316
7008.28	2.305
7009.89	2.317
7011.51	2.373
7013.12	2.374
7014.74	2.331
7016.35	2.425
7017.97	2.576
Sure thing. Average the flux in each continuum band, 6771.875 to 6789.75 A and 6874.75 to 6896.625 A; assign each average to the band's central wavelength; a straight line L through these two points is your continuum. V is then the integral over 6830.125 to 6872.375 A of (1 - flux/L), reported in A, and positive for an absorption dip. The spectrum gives 0.4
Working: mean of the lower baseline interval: 2.43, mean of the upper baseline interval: 2.35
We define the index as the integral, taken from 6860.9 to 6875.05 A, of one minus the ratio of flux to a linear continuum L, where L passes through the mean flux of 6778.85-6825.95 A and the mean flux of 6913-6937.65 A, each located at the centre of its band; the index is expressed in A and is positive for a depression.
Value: 0.8 A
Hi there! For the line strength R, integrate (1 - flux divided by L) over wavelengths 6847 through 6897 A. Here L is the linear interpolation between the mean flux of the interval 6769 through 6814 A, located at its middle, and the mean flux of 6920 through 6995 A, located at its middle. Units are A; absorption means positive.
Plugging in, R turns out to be 2.0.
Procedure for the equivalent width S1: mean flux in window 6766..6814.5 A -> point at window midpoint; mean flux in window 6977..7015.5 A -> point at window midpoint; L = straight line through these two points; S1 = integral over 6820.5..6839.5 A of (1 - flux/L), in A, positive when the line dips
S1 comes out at -0.12 A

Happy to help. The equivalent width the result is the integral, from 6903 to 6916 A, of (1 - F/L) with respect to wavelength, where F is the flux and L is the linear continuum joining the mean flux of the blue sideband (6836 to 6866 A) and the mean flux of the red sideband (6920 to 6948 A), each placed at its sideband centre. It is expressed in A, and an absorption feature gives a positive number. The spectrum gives 0.17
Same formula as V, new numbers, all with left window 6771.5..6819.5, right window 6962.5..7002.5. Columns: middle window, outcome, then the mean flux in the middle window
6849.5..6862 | 1.4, 2.1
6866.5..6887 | 1.0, 2.25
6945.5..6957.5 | 0.8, 2.19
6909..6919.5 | 0.1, 2.34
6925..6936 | 0.0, 2.35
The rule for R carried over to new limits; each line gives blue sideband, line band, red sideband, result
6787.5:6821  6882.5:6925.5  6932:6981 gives -0.4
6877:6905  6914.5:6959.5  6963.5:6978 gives 1.1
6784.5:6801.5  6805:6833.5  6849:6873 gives -0.8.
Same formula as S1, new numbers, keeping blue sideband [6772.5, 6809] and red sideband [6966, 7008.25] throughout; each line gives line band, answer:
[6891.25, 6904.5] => 0.4 A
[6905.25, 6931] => 0.2 A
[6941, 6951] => 0.6 A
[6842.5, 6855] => 0.0 A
